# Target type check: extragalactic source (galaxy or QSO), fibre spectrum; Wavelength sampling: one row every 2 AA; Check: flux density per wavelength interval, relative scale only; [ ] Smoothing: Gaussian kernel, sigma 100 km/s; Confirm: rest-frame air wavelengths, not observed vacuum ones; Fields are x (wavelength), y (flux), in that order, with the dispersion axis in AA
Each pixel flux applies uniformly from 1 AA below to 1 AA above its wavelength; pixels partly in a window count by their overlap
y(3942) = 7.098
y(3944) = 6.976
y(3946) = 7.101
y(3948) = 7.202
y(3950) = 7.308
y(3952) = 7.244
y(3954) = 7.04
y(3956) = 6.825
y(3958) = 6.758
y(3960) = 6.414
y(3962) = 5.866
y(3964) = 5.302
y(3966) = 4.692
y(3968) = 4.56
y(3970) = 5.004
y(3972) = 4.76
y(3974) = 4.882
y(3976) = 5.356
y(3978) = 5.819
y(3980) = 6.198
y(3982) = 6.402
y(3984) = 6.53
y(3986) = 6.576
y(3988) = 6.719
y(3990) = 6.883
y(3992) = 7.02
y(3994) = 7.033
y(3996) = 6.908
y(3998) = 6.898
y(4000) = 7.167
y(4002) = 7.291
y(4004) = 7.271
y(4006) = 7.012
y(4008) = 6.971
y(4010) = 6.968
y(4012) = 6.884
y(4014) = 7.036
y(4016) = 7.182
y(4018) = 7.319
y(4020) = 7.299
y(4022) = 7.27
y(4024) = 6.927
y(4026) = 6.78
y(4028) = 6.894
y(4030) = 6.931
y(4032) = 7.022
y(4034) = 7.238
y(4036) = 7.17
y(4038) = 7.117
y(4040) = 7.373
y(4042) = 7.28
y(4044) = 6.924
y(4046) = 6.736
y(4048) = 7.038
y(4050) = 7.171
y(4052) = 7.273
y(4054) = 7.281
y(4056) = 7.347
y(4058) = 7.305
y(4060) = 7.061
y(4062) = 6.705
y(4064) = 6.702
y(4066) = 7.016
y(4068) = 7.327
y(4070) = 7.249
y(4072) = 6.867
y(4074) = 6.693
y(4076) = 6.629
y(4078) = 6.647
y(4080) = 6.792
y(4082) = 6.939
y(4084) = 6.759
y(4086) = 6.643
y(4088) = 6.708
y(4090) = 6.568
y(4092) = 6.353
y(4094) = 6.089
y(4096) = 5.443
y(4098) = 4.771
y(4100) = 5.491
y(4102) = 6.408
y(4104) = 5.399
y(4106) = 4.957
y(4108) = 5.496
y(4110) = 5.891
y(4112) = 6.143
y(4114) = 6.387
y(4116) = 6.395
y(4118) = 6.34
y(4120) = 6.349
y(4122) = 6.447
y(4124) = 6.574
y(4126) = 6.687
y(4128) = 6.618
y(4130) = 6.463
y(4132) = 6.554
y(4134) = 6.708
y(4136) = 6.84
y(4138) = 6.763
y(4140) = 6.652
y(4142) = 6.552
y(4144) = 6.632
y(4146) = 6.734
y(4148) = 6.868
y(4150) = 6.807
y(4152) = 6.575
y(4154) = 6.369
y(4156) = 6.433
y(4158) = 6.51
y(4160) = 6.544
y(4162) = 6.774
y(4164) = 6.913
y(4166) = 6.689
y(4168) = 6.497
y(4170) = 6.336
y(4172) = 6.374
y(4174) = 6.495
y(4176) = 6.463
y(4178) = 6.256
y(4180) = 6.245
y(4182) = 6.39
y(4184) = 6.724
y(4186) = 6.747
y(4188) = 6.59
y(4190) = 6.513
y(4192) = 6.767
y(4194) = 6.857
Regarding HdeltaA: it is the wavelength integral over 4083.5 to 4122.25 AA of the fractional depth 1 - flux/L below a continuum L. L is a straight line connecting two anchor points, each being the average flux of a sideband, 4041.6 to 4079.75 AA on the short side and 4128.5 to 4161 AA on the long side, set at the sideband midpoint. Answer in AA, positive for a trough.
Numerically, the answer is 4.4 AA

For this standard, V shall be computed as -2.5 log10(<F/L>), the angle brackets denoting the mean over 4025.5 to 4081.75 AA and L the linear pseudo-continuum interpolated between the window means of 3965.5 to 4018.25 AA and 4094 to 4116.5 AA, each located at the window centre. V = -0.16 mag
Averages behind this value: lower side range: 6.42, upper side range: 5.71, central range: 7.02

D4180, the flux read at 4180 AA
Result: 6.245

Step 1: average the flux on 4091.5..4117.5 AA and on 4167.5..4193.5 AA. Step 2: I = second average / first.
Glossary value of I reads 1.12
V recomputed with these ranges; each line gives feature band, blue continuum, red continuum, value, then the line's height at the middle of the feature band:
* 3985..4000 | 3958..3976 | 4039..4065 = -0.18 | 5.82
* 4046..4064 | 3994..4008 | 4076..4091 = -0.04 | 6.84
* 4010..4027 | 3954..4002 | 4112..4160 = -0.13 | 6.26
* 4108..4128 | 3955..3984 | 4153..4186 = -0.01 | 6.29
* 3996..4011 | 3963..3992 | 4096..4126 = -0.22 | 5.78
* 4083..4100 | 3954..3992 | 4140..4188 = 0.03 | 6.32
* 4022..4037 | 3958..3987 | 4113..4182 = -0.18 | 5.94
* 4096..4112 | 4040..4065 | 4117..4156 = 0.22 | 6.79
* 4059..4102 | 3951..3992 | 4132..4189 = -0.03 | 6.35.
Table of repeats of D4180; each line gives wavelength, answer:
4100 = 5.491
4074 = 6.693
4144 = 6.632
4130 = 6.463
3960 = 6.414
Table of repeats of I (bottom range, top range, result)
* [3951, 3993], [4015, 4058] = 1.18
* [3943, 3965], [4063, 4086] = 1.02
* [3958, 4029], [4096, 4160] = 0.98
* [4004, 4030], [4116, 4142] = 0.93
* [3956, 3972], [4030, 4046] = 1.28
